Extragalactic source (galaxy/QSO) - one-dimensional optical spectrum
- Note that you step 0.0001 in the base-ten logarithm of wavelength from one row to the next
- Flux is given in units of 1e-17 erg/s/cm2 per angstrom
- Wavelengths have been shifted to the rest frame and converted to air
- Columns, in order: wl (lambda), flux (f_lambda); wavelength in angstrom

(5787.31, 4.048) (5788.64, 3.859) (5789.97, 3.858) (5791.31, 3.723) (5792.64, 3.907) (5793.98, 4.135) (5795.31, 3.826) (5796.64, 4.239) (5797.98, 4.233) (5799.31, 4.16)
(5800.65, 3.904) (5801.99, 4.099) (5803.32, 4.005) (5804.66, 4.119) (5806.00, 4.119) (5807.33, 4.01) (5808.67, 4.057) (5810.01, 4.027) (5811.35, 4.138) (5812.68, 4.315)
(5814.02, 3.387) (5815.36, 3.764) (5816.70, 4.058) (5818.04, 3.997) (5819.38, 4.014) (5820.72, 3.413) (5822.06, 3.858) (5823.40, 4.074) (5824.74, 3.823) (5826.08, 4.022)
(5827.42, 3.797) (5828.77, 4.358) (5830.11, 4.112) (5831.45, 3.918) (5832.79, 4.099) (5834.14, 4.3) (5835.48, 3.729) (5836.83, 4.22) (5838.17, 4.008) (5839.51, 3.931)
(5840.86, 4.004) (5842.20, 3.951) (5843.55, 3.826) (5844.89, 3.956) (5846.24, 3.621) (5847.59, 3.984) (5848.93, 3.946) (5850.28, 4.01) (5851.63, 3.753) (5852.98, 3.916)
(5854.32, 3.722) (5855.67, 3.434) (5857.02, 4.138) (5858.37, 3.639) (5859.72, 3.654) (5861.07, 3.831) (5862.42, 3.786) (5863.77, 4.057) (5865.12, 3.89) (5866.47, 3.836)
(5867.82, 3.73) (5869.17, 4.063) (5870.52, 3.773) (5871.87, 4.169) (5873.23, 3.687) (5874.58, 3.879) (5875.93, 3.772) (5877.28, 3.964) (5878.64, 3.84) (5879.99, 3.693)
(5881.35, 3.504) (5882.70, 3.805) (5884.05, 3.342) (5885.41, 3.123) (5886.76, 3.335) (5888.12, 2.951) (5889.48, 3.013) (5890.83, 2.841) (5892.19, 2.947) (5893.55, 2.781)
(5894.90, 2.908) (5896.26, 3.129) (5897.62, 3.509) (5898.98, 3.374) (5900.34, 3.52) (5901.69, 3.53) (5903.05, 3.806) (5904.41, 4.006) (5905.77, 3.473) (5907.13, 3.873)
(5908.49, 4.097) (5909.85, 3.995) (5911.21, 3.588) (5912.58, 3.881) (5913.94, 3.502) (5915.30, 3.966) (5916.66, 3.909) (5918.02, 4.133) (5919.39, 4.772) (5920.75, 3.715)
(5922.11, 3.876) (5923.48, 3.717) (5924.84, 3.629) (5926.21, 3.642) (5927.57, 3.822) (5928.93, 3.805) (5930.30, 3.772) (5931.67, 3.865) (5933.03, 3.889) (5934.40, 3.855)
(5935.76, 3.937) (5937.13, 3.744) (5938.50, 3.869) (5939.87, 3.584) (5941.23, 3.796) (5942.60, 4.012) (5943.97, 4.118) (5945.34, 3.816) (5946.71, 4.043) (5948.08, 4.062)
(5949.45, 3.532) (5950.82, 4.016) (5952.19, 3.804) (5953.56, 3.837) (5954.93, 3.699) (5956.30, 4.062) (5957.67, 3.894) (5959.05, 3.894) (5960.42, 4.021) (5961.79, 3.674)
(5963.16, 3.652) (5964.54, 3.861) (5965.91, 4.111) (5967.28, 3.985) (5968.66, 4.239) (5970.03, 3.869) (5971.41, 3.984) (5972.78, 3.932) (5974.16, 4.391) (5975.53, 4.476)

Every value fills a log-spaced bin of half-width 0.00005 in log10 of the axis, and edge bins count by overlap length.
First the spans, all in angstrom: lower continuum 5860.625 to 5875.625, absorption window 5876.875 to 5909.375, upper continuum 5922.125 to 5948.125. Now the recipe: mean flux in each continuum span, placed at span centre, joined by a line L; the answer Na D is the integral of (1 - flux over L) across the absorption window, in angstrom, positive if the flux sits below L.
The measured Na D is 3.6 angstrom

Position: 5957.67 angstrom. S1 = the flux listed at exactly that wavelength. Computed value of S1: 3.894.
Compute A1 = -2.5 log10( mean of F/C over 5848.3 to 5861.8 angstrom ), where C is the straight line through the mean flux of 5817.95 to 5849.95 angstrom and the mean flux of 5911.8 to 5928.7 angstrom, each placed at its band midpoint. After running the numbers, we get 0.04 mag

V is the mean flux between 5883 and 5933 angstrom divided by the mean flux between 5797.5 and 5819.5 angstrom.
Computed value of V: 0.89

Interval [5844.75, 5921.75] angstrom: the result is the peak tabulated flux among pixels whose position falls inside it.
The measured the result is 4.772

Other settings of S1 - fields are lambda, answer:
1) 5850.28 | 4.01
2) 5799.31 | 4.16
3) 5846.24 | 3.621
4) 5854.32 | 3.722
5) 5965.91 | 4.111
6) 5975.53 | 4.476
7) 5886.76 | 3.335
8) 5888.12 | 2.951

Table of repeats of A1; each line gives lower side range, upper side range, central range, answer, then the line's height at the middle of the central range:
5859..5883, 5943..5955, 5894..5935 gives 0.034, 3.86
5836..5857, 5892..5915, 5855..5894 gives 0.035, 3.72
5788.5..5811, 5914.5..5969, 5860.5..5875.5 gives 0.021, 3.96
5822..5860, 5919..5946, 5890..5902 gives 0.223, 3.88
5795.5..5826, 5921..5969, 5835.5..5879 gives 0.020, 3.94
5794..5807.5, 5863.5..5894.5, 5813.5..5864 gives -0.021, 3.82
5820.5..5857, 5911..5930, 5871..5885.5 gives 0.047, 3.89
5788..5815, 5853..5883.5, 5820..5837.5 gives -0.015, 3.93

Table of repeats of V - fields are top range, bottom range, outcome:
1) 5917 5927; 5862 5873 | 1.00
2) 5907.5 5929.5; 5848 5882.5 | 1.01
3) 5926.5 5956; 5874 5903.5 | 1.14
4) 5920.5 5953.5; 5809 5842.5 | 0.96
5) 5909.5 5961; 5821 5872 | 0.99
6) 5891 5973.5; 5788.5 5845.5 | 0.95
